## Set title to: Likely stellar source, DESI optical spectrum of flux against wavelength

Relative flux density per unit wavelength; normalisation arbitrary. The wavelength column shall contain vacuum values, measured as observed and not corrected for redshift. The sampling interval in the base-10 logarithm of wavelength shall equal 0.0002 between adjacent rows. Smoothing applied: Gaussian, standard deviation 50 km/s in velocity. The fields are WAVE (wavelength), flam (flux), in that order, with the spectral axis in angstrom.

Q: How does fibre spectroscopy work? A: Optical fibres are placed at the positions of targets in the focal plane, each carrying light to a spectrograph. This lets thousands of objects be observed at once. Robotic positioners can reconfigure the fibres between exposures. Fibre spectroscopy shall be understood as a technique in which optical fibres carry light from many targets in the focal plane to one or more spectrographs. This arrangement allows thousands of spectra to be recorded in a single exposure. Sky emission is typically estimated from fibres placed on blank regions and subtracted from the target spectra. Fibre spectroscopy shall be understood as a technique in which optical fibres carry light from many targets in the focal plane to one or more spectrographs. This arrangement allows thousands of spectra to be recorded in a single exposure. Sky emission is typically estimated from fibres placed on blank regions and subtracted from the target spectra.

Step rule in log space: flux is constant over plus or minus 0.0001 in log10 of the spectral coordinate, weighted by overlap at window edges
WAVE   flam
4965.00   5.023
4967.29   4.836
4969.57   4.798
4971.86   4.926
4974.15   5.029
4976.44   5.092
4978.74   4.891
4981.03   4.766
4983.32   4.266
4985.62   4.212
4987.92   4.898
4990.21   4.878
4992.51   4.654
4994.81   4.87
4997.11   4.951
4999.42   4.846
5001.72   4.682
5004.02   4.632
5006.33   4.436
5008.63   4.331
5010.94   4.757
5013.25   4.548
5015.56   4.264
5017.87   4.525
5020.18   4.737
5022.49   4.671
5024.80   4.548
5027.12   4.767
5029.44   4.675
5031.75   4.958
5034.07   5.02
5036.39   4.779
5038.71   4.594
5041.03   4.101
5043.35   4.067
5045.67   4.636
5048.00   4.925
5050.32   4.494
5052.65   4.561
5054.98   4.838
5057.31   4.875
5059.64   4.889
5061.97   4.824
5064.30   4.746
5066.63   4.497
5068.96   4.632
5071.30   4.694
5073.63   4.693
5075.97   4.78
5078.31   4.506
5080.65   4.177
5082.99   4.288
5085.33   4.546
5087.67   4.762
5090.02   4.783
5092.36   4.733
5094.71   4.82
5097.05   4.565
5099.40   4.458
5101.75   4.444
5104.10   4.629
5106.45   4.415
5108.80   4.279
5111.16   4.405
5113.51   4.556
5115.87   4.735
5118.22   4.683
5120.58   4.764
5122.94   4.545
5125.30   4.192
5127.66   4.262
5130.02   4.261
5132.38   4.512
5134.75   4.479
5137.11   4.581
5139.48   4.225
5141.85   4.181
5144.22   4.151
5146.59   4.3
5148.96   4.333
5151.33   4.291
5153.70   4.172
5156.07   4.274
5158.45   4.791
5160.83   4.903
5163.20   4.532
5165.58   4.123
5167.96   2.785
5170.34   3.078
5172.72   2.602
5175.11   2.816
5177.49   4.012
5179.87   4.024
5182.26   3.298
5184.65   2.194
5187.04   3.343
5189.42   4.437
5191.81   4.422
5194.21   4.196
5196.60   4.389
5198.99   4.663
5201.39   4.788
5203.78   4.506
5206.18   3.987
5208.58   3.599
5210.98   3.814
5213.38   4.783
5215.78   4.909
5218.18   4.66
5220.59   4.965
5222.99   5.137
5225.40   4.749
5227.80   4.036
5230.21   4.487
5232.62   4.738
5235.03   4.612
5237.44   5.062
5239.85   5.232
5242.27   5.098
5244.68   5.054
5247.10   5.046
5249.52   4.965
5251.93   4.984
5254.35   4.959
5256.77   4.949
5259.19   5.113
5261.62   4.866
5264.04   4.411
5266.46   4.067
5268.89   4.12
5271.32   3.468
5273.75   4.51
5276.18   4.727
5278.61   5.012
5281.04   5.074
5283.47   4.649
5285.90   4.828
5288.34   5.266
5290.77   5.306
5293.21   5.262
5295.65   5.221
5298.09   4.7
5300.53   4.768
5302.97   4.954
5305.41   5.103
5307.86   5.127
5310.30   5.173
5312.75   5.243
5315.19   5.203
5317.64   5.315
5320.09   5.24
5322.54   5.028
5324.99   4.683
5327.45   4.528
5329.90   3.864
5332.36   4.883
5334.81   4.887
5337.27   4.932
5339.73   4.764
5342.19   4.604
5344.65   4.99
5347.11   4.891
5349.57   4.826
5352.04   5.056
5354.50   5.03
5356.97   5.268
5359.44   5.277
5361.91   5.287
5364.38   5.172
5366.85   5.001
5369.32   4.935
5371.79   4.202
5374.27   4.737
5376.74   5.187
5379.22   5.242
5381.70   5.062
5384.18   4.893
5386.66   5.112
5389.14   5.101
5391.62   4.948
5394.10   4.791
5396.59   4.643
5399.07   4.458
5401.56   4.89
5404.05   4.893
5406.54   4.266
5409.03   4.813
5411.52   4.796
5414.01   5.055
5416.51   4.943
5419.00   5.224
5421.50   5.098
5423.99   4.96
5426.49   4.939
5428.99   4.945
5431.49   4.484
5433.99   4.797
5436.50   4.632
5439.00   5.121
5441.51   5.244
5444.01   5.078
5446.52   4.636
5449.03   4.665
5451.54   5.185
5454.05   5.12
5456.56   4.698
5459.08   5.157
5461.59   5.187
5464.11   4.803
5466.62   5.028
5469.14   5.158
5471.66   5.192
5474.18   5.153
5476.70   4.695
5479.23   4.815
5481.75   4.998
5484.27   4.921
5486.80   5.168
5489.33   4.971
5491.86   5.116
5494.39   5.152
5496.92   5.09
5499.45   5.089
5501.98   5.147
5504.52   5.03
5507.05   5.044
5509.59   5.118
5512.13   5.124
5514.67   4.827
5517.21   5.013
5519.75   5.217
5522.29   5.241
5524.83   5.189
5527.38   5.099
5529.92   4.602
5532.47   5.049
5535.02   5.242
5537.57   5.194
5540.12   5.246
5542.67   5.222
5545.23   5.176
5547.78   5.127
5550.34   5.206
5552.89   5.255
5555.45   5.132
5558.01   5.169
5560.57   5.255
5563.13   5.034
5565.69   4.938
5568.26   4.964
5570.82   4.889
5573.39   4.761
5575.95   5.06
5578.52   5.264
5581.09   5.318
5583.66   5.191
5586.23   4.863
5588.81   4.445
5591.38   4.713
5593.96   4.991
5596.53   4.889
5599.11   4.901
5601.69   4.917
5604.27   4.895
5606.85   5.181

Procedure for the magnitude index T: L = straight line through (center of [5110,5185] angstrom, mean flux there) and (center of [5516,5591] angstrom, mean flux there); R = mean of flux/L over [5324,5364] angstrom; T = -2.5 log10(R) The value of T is -0.07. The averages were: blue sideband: 4.12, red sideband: 5.08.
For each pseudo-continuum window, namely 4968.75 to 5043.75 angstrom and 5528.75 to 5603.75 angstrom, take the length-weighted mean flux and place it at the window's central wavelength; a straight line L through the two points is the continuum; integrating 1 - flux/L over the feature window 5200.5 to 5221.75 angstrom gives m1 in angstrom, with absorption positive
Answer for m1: 1.6 angstrom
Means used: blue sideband 4.68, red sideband 5.03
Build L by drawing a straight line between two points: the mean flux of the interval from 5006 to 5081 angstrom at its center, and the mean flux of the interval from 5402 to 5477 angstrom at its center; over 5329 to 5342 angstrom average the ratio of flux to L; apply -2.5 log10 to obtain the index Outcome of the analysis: 0.04 mag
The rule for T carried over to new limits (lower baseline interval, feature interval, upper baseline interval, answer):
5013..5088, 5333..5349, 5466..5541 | 0.01 mag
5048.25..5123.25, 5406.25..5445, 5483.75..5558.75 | 0.02 mag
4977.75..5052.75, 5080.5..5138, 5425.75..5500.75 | 0.04 mag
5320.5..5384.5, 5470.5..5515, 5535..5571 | 0.01 mag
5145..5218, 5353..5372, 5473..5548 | -0.11 mag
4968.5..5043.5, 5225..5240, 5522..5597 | 0.04 mag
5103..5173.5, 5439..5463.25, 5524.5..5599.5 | -0.03 mag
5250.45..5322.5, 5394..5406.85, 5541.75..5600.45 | 0.06 mag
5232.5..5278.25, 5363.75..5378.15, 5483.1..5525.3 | 0.01 mag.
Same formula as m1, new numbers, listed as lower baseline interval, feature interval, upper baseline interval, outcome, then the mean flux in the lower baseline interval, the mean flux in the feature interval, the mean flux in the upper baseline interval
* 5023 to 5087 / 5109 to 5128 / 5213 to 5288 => 0.6 angstrom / 4.64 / 4.52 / 4.76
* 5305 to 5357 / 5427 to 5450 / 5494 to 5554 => 0.8 angstrom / 4.93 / 4.85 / 5.11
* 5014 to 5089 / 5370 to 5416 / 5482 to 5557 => 1.2 angstrom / 4.63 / 4.84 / 5.1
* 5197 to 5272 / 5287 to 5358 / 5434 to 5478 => -2.8 angstrom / 4.65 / 4.97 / 4.98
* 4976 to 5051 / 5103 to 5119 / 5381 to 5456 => 0.6 angstrom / 4.65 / 4.53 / 4.89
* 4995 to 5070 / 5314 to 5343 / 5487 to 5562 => 0.6 angstrom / 4.65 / 4.83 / 5.12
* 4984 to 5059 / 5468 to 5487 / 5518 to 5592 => 0.0 angstrom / 4.65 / 5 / 5.07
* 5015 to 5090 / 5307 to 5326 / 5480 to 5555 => -0.9 angstrom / 4.63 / 5.13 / 5.1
